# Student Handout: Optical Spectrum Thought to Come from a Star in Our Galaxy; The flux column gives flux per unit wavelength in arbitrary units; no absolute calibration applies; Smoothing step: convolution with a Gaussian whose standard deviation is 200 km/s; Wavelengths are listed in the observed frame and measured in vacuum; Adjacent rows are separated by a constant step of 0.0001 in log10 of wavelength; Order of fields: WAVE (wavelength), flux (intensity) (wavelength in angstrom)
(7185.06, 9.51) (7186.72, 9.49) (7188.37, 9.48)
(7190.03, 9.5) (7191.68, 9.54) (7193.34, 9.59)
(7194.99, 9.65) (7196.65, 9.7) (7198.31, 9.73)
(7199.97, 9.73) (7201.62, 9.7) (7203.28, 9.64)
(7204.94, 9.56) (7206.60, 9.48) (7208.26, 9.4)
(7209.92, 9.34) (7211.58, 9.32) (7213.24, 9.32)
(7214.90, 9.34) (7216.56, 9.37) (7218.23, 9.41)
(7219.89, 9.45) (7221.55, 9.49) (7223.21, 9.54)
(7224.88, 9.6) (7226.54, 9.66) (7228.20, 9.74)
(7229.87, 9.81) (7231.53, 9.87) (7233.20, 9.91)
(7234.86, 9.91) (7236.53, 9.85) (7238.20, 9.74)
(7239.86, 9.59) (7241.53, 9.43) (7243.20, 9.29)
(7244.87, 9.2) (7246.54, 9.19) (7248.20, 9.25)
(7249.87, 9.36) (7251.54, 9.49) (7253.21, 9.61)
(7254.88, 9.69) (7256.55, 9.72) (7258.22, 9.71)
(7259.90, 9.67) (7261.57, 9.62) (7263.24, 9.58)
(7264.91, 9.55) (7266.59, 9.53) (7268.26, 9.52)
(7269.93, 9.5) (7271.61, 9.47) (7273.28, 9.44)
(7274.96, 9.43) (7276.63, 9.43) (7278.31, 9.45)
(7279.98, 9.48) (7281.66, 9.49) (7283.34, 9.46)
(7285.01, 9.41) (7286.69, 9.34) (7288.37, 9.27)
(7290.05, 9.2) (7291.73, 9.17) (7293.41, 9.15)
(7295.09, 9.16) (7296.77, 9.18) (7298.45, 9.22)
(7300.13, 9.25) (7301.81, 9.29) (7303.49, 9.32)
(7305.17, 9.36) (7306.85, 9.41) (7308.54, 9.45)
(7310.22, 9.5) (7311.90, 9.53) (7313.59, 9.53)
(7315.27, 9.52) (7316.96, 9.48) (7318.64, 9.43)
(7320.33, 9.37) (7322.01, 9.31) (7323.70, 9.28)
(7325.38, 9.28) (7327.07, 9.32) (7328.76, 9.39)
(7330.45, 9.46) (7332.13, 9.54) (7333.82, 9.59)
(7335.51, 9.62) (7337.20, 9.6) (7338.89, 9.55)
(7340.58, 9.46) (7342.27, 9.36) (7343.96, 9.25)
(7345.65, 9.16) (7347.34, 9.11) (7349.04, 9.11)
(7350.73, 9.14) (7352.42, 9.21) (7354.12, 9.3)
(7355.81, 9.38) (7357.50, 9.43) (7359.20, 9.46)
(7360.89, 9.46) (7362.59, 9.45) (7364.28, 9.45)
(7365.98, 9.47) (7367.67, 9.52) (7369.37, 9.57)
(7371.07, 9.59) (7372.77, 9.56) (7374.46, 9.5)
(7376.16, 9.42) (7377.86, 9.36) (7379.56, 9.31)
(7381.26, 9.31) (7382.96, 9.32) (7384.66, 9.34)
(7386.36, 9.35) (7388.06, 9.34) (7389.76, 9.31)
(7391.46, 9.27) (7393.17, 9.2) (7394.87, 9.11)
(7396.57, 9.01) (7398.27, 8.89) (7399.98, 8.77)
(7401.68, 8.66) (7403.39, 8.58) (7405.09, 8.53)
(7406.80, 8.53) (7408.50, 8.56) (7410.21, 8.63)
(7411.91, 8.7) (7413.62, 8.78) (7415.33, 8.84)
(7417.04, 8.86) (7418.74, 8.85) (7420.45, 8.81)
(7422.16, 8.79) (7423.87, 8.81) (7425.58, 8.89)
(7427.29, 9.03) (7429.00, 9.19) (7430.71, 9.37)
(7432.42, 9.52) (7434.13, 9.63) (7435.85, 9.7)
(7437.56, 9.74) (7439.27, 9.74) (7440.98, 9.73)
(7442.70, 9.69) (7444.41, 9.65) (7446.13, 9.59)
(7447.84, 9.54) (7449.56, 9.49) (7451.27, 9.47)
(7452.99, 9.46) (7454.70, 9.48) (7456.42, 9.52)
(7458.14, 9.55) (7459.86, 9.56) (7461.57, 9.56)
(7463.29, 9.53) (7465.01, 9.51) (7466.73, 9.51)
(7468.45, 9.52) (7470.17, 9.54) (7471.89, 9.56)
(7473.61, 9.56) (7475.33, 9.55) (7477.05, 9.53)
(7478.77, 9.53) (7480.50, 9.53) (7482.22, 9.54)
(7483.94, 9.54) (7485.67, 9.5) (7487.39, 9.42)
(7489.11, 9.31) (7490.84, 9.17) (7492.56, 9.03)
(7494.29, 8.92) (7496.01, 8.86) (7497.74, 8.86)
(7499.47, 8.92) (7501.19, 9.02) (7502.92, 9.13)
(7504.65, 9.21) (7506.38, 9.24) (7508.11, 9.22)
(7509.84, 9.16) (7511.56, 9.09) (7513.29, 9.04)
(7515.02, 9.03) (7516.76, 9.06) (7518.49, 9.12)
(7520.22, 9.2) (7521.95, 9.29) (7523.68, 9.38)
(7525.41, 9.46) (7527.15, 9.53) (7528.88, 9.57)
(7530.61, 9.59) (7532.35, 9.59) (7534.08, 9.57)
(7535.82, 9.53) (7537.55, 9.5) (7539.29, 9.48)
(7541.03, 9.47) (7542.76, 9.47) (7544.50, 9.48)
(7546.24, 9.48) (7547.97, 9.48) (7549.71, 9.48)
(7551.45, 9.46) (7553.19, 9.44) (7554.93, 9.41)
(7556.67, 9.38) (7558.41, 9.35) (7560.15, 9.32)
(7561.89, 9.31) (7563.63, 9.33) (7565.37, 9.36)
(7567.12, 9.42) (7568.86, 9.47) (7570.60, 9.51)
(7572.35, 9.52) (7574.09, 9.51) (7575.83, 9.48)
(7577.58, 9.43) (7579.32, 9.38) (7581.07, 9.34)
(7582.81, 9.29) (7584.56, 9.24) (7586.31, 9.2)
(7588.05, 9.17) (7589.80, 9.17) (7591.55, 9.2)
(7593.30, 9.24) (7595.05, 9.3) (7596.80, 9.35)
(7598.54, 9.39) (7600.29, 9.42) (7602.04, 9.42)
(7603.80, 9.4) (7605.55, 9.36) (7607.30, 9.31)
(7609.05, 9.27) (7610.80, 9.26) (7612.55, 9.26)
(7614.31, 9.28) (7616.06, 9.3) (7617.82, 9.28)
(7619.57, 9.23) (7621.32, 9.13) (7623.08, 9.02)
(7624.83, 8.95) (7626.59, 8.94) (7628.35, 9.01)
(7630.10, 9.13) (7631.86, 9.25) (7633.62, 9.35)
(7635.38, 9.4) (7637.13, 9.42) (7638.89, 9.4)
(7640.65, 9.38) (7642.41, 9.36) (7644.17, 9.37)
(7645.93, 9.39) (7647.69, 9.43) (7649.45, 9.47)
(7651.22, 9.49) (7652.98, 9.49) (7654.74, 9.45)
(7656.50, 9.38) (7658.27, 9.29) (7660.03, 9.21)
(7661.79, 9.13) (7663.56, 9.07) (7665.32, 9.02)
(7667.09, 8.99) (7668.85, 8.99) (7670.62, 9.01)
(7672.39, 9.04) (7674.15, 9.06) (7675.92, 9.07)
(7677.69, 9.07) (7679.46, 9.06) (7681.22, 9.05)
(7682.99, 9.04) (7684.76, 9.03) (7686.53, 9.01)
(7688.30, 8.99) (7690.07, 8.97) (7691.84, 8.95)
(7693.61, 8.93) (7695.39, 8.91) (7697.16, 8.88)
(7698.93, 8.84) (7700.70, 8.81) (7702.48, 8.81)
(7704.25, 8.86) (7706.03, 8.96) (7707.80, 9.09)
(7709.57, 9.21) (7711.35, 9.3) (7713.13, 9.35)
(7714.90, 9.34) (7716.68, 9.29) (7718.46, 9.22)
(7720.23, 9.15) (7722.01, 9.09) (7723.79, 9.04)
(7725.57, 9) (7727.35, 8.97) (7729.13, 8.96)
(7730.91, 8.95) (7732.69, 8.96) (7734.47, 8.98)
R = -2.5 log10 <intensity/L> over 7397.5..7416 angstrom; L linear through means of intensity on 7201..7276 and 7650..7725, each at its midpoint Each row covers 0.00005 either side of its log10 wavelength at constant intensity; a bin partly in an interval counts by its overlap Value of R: 0.084 mag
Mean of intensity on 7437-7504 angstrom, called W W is 9.43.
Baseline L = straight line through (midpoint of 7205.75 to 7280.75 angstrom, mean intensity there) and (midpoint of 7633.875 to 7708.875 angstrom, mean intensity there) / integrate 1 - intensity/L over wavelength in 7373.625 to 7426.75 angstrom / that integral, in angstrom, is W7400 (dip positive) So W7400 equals 2.2 angstrom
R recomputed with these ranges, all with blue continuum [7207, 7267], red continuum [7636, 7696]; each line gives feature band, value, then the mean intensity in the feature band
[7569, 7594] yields -0.01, 9.34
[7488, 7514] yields 0.03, 9.08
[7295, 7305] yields 0.03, 9.26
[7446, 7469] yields -0.02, 9.52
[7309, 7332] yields 0.01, 9.42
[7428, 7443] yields -0.02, 9.58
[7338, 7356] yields 0.02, 9.27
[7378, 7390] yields 0.01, 9.33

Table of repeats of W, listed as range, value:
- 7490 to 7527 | 9.12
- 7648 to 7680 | 9.19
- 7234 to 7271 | 9.54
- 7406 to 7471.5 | 9.29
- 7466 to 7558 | 9.35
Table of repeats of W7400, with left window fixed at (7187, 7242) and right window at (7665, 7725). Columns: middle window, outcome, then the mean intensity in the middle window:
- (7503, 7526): 0.1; 9.19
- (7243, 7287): 0.2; 9.48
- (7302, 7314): 0.1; 9.43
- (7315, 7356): 0.4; 9.37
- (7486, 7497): 0.2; 9.14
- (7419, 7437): 0.3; 9.17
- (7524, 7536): -0.4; 9.54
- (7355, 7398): 0.1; 9.37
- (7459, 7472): -0.3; 9.54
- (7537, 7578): -1.1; 9.44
